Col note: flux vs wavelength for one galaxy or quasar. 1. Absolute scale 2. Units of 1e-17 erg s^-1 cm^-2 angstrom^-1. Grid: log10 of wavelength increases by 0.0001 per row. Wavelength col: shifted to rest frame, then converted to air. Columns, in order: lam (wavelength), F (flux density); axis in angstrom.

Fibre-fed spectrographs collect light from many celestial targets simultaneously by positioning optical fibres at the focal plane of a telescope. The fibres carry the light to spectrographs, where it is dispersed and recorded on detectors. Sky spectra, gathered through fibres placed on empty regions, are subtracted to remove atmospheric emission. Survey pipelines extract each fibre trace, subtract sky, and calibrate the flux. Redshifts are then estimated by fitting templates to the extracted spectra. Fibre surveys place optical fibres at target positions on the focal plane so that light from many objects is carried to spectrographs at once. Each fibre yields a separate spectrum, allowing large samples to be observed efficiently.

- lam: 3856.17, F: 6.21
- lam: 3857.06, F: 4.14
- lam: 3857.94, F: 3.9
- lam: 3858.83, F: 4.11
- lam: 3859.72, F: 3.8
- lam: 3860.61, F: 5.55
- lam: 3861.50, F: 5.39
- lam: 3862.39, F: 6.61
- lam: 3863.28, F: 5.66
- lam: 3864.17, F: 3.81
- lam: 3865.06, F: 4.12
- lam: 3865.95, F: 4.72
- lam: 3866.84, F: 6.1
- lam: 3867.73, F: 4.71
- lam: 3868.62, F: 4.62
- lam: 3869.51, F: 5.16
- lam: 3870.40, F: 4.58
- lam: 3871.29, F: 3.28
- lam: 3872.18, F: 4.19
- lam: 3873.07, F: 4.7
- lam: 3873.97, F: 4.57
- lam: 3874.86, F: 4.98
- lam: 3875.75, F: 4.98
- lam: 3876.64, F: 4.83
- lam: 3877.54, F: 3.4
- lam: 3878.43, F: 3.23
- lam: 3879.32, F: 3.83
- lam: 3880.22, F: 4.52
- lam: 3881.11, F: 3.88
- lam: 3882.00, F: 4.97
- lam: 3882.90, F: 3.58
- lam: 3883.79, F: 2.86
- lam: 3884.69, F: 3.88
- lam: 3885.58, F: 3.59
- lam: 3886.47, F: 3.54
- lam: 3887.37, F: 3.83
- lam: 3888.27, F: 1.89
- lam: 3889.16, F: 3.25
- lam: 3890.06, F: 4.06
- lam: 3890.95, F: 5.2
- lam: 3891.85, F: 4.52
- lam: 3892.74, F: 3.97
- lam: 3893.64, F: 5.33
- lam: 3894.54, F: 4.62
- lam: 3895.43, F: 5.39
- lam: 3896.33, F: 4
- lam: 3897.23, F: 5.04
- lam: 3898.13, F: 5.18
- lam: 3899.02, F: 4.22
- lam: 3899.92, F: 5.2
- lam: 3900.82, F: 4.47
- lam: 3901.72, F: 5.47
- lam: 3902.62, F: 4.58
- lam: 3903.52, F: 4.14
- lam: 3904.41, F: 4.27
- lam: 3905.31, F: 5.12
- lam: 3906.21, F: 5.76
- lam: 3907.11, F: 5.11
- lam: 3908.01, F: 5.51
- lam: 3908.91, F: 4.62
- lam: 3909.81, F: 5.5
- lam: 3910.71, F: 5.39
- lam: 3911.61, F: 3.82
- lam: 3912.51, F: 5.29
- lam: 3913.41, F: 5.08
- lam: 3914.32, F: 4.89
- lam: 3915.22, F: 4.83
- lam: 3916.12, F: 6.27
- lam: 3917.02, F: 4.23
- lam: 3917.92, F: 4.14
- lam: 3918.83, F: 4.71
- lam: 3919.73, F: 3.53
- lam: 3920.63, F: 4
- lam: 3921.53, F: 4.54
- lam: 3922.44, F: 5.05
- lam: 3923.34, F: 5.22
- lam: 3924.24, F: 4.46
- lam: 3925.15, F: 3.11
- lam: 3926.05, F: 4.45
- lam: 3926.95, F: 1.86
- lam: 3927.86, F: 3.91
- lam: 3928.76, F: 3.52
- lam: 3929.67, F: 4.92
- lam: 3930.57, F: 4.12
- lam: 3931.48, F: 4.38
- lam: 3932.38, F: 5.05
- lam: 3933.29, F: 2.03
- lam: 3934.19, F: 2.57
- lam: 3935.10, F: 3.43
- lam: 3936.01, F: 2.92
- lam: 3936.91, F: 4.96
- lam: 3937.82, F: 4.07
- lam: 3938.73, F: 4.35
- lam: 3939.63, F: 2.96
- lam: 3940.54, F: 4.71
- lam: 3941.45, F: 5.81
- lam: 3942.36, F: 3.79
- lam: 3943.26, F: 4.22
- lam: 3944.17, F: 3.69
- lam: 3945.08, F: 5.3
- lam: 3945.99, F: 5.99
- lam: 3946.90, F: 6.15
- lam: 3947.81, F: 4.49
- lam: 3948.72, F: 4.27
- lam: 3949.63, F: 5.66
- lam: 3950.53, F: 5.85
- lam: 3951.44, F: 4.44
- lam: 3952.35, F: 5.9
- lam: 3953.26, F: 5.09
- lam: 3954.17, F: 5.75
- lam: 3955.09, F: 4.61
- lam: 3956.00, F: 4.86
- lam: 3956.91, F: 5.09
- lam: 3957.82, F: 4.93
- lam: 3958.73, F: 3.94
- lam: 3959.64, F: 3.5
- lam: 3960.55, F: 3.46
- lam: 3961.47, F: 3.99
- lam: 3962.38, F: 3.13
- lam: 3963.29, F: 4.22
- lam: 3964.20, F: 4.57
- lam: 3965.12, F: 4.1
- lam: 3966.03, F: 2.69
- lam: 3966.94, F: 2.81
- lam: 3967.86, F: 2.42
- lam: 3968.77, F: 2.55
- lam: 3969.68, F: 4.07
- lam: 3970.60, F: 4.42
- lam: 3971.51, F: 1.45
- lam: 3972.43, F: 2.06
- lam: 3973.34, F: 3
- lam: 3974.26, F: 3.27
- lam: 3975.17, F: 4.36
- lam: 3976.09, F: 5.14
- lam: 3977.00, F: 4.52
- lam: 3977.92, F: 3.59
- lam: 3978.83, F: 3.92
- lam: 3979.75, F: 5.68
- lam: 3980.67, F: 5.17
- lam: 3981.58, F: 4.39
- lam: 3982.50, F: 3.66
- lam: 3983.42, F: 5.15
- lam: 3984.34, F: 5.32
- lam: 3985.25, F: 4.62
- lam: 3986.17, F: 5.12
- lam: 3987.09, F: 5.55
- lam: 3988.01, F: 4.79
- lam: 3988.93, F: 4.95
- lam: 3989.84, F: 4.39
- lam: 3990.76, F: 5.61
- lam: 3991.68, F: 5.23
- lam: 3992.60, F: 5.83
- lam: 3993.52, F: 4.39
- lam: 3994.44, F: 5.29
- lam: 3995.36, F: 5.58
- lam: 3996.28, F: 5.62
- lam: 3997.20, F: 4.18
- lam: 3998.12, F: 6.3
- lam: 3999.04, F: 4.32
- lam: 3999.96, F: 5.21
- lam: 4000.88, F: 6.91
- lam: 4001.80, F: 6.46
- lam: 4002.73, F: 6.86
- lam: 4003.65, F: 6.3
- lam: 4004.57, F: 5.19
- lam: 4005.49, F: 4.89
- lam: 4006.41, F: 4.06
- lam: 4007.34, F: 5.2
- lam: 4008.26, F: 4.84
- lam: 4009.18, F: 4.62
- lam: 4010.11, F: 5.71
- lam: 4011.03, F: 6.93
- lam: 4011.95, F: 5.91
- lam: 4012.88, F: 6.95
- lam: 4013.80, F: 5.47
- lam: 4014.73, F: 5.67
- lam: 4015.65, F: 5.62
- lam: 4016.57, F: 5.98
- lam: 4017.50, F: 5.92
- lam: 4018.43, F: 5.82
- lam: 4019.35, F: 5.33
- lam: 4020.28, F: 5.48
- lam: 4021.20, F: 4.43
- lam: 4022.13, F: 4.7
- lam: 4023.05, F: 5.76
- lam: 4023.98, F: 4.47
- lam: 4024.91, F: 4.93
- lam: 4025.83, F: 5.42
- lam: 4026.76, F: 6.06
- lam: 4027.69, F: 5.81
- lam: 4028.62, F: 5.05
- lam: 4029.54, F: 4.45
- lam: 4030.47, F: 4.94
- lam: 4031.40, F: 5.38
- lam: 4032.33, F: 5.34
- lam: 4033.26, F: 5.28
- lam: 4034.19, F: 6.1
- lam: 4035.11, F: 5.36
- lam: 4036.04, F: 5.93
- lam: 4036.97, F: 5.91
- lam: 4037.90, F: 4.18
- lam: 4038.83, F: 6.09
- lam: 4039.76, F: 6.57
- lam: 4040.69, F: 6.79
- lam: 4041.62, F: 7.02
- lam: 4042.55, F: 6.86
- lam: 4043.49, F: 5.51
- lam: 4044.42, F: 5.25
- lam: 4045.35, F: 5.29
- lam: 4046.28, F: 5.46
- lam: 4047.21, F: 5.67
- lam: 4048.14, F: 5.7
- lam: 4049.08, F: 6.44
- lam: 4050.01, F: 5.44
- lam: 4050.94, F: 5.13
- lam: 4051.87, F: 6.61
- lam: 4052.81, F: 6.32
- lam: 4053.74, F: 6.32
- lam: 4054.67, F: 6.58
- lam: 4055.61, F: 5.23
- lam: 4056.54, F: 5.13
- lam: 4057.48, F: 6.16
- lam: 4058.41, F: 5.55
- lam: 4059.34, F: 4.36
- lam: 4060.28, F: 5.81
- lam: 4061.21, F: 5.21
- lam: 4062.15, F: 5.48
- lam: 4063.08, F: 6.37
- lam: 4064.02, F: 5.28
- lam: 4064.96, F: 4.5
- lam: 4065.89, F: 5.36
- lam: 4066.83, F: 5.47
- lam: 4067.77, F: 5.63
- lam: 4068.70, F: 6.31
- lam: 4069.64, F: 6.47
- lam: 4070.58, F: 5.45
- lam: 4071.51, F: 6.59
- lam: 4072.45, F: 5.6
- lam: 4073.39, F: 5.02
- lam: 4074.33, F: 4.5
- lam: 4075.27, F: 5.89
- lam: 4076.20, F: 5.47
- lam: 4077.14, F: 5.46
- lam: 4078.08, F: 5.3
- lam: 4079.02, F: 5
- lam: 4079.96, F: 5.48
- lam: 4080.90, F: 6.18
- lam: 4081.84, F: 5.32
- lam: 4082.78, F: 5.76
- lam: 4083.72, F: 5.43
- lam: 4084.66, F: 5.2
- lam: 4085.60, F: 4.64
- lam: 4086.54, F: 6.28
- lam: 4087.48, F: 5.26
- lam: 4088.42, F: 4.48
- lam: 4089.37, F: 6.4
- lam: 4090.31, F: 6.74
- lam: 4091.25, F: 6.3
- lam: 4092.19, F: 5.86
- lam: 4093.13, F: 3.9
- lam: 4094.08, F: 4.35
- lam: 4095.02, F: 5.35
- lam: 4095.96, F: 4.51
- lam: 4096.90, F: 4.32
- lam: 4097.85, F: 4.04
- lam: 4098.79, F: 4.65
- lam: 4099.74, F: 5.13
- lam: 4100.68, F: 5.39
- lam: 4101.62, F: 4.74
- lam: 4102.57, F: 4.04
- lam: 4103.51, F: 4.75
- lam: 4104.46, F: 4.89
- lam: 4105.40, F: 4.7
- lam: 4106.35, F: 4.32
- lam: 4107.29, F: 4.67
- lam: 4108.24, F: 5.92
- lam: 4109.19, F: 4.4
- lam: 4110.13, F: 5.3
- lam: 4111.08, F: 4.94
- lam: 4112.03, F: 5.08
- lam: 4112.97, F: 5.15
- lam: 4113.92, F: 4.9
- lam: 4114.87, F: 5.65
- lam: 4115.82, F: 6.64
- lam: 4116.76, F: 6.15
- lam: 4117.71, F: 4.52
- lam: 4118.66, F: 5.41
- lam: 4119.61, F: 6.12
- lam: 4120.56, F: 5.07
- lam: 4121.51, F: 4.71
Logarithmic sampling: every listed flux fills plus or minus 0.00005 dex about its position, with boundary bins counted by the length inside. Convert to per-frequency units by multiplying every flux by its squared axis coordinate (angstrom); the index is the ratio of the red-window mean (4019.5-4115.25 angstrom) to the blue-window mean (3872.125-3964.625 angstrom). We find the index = 1.32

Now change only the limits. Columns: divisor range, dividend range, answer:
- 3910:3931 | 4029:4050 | 1.37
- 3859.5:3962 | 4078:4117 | 1.27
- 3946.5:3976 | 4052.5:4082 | 1.44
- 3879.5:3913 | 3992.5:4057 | 1.33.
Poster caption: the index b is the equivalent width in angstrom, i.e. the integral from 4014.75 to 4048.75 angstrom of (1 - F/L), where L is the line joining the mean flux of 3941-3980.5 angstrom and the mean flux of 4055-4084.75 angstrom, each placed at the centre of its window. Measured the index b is -3.3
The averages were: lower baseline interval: 4.25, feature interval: 5.56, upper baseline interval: 5.51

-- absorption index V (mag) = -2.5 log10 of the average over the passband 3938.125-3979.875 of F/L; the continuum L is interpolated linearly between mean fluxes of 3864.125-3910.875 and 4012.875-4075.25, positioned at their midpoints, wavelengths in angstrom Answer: 0.178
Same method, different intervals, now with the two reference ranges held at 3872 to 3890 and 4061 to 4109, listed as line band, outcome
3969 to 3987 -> 0.10 mag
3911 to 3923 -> -0.12 mag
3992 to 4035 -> -0.14 mag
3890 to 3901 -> -0.18 mag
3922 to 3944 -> 0.07 mag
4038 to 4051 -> -0.18 mag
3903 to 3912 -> -0.20 mag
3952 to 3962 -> -0.05 mag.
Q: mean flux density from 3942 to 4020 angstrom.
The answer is 4.81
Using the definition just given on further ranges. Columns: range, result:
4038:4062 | 5.83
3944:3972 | 4.3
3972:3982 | 4.11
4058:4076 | 5.52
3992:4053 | 5.58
